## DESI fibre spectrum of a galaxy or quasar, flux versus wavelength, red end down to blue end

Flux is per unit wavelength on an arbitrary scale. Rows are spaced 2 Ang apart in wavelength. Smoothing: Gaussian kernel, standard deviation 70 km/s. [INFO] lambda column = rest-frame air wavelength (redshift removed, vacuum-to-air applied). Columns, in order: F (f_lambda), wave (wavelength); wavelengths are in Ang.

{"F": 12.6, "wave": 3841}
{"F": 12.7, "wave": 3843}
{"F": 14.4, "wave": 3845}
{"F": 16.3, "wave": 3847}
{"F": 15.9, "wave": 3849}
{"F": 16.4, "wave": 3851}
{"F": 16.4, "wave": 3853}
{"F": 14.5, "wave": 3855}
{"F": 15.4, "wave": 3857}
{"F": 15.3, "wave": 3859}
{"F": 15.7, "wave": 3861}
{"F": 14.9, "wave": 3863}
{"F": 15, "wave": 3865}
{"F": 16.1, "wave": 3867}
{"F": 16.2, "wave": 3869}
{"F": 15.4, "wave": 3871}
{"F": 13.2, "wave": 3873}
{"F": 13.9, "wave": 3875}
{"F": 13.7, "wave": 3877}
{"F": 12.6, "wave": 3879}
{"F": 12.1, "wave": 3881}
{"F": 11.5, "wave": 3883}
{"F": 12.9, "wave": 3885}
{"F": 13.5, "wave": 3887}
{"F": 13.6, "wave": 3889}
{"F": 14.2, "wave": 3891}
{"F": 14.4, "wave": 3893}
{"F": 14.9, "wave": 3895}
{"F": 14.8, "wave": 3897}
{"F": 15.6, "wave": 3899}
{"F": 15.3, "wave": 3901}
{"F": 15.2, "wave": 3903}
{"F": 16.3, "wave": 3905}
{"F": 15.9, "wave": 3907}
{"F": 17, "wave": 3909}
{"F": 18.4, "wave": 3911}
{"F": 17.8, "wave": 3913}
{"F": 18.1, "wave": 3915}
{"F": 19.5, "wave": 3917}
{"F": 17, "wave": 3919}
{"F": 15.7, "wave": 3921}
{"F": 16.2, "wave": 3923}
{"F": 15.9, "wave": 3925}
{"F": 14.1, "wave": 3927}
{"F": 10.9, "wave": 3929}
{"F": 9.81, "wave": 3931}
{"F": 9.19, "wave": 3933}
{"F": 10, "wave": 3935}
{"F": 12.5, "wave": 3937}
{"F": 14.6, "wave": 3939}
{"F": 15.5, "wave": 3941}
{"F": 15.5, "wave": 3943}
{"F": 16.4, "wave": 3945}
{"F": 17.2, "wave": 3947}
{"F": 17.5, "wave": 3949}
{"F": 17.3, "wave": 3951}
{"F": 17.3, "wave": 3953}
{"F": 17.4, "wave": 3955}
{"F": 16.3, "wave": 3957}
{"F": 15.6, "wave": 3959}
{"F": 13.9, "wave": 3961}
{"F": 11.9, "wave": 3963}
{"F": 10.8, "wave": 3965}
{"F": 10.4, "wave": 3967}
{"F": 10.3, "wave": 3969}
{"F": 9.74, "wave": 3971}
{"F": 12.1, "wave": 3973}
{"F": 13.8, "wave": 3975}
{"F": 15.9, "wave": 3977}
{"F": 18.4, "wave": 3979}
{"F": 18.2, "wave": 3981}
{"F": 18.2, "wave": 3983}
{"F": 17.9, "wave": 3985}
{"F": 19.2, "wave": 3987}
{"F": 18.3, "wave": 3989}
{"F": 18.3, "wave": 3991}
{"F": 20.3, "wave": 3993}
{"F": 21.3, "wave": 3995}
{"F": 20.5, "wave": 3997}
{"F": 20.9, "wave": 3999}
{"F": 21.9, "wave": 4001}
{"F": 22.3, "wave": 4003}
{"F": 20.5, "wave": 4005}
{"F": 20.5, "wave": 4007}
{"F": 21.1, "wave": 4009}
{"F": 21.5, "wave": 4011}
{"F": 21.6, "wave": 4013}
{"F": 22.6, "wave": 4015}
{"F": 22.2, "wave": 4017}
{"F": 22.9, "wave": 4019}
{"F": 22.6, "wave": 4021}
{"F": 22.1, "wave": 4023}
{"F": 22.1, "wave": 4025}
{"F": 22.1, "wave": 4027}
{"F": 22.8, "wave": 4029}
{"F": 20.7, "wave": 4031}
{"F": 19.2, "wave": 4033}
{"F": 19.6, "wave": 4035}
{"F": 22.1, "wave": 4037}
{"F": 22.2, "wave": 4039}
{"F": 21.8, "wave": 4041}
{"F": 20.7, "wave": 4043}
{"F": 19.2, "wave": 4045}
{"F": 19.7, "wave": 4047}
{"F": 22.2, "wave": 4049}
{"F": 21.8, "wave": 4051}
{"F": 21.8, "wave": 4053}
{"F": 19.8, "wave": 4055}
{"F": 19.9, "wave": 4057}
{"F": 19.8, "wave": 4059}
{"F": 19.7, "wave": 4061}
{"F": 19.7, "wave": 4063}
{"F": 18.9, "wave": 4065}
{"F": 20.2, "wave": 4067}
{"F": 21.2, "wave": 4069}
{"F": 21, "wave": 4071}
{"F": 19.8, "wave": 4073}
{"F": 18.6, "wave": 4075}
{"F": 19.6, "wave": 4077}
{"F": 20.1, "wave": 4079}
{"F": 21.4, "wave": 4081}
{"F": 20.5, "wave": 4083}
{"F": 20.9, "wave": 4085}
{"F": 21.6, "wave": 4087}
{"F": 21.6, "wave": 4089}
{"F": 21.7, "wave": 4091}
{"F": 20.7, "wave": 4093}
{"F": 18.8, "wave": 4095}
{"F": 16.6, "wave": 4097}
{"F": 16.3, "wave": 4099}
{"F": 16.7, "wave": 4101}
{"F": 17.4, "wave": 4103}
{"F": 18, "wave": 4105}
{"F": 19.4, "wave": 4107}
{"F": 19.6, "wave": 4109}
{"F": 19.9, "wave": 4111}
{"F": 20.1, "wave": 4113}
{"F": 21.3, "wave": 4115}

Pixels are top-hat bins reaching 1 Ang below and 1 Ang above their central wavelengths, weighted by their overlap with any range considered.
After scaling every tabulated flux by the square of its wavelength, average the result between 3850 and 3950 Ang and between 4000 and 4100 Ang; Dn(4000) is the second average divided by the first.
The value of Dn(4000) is 1.5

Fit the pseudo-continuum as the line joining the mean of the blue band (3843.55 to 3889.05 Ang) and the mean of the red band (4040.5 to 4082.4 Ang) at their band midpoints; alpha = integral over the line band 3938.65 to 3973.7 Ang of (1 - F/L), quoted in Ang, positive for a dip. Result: 5.5 Ang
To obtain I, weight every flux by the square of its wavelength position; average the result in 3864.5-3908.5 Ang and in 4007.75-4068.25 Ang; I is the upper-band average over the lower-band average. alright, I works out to 1.58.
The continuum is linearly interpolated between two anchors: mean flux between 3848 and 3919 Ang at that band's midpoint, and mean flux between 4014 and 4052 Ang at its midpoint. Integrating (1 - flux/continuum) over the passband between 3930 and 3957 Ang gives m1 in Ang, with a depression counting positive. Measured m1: 4.7 Ang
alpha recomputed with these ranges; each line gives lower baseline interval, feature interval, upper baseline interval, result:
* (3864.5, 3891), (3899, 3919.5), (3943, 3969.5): -3.92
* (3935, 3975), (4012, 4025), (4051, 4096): -3.57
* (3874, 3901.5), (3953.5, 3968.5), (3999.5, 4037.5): 3.59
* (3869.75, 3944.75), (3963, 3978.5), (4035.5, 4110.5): 4.26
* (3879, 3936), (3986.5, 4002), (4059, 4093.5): -2.23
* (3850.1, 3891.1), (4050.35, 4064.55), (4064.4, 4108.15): -1.03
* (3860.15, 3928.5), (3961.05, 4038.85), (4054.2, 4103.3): -4.27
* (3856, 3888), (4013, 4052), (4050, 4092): -4.61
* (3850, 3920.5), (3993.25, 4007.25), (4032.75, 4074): -1.69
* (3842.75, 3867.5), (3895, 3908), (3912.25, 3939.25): -0.69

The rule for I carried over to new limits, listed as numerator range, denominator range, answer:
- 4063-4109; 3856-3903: 1.51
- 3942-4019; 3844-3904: 1.27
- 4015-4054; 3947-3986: 1.49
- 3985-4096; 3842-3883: 1.54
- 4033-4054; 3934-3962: 1.42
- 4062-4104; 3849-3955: 1.44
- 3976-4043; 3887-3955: 1.42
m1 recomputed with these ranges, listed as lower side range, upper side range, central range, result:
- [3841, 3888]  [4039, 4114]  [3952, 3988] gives 4.93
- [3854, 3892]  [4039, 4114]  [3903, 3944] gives 1.52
